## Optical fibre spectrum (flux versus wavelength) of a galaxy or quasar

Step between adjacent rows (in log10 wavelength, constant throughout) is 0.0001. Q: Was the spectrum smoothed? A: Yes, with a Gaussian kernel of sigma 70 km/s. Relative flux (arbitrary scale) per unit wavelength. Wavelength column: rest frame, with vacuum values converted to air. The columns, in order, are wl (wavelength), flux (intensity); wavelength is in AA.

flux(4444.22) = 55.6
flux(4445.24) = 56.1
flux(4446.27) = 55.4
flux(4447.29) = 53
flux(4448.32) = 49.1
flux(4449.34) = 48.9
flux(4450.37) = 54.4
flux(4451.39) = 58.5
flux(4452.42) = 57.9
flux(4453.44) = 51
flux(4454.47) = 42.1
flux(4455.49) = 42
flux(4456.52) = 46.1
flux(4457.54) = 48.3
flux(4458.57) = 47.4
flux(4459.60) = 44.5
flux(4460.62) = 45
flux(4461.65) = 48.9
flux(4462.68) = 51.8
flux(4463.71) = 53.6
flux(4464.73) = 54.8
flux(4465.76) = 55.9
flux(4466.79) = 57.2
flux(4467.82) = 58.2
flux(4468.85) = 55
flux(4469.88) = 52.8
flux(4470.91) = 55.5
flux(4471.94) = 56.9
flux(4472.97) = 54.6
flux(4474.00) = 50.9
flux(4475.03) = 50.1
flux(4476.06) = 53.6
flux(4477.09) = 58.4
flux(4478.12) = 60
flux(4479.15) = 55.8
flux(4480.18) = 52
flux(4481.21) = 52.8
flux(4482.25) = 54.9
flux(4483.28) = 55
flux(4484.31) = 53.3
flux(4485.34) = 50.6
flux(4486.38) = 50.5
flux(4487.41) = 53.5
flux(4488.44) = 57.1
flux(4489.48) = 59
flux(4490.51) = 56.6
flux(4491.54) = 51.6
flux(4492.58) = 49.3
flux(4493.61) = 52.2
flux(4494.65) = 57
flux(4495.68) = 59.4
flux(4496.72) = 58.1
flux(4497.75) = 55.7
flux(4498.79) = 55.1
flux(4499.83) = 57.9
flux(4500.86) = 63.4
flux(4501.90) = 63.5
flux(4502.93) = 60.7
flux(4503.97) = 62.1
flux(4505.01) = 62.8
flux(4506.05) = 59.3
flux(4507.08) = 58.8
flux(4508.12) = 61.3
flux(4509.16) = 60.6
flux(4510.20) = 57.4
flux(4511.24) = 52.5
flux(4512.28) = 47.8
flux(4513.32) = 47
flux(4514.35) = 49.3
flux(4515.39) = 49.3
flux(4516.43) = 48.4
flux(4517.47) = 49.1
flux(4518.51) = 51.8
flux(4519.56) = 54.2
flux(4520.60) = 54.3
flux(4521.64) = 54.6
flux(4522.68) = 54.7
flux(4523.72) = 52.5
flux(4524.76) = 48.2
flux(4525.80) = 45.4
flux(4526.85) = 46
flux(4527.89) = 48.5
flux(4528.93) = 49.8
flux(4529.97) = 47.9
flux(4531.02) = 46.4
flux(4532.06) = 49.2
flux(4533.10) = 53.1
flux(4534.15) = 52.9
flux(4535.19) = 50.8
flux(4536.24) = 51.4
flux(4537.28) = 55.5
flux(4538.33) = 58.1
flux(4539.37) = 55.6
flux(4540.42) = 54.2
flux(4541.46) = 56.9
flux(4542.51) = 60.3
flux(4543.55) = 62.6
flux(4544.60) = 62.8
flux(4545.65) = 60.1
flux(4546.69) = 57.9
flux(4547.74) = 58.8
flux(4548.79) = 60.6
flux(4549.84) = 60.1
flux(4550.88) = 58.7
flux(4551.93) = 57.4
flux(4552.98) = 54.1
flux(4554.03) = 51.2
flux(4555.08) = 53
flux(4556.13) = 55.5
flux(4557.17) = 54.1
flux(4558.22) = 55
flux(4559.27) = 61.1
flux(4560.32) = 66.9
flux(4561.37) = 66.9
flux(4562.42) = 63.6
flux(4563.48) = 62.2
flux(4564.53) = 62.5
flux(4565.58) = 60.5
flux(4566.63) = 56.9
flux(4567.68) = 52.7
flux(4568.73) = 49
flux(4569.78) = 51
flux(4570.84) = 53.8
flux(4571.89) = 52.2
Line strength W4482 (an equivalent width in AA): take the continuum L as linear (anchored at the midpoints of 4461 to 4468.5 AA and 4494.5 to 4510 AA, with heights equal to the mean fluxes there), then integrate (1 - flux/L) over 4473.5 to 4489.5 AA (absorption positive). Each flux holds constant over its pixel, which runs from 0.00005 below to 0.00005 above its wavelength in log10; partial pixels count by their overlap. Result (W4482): 0.7 AA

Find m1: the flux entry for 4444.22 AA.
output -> 55.6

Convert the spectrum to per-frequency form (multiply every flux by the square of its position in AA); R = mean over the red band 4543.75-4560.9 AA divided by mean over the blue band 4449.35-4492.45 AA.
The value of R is 1.14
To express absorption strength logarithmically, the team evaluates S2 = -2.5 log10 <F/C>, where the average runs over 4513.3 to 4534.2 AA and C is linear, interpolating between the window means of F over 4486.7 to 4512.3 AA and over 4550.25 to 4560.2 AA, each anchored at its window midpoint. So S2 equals 0.14 mag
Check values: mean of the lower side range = 57.4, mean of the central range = 50.1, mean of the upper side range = 56.1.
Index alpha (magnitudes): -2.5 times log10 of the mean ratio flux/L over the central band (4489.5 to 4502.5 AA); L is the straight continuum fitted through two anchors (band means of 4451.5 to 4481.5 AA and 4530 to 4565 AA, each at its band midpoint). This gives -0.05 mag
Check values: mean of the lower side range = 52.3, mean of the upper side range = 57.1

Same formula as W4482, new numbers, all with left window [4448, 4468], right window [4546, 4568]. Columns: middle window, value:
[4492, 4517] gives -0.8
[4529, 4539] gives 0.9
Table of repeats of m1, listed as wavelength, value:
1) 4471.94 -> 56.9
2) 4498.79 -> 55.1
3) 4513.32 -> 47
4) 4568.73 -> 49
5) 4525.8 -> 45.4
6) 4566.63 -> 56.9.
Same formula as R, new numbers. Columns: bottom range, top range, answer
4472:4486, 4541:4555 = 1.11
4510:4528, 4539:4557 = 1.15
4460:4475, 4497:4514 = 1.10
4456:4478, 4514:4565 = 1.08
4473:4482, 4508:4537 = 0.96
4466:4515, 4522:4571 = 1.02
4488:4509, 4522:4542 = 0.90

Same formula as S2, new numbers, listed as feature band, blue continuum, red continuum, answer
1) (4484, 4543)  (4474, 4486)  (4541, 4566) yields 0.045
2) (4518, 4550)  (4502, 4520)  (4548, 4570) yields 0.048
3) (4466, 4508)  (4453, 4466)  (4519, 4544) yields -0.124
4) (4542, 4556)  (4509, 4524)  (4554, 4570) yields -0.037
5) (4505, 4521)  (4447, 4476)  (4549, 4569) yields 0.027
